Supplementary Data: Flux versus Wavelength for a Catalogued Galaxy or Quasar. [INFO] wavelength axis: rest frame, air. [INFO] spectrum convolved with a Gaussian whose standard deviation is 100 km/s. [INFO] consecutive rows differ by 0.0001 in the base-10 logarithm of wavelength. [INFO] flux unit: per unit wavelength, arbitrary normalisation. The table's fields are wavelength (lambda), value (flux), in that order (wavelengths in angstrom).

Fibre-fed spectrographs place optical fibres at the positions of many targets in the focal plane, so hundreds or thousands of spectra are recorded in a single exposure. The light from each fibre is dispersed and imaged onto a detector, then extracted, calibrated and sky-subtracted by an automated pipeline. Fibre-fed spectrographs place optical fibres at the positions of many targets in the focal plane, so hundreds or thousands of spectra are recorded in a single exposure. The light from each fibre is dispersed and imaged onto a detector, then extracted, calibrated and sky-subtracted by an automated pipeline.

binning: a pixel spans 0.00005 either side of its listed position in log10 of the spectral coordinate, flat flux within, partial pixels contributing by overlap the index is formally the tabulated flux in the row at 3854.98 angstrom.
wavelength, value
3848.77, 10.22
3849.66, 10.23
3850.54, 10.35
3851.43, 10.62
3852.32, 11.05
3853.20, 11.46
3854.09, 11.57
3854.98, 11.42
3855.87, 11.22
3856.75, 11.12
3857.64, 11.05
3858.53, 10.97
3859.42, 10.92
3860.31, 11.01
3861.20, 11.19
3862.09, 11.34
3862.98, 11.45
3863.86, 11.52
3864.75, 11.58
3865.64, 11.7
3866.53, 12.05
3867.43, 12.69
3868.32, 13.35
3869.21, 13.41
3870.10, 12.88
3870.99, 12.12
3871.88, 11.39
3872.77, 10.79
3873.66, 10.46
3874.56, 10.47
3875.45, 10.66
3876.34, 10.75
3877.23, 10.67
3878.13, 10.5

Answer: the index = 11.42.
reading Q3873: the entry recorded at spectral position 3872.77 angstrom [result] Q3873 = 10.79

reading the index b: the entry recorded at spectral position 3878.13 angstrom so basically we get 10.5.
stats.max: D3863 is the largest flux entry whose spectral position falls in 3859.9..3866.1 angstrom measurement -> 11.7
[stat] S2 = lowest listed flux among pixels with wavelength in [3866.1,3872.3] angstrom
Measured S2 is 11.39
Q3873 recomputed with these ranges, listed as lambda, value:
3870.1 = 12.88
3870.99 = 12.12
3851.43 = 10.62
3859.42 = 10.92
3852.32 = 11.05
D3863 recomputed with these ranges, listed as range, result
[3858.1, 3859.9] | 10.97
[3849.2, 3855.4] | 11.57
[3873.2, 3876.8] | 10.75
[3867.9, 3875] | 13.41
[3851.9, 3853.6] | 11.46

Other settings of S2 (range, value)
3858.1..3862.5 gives 10.92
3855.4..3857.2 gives 11.12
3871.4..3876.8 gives 10.46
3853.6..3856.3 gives 11.22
